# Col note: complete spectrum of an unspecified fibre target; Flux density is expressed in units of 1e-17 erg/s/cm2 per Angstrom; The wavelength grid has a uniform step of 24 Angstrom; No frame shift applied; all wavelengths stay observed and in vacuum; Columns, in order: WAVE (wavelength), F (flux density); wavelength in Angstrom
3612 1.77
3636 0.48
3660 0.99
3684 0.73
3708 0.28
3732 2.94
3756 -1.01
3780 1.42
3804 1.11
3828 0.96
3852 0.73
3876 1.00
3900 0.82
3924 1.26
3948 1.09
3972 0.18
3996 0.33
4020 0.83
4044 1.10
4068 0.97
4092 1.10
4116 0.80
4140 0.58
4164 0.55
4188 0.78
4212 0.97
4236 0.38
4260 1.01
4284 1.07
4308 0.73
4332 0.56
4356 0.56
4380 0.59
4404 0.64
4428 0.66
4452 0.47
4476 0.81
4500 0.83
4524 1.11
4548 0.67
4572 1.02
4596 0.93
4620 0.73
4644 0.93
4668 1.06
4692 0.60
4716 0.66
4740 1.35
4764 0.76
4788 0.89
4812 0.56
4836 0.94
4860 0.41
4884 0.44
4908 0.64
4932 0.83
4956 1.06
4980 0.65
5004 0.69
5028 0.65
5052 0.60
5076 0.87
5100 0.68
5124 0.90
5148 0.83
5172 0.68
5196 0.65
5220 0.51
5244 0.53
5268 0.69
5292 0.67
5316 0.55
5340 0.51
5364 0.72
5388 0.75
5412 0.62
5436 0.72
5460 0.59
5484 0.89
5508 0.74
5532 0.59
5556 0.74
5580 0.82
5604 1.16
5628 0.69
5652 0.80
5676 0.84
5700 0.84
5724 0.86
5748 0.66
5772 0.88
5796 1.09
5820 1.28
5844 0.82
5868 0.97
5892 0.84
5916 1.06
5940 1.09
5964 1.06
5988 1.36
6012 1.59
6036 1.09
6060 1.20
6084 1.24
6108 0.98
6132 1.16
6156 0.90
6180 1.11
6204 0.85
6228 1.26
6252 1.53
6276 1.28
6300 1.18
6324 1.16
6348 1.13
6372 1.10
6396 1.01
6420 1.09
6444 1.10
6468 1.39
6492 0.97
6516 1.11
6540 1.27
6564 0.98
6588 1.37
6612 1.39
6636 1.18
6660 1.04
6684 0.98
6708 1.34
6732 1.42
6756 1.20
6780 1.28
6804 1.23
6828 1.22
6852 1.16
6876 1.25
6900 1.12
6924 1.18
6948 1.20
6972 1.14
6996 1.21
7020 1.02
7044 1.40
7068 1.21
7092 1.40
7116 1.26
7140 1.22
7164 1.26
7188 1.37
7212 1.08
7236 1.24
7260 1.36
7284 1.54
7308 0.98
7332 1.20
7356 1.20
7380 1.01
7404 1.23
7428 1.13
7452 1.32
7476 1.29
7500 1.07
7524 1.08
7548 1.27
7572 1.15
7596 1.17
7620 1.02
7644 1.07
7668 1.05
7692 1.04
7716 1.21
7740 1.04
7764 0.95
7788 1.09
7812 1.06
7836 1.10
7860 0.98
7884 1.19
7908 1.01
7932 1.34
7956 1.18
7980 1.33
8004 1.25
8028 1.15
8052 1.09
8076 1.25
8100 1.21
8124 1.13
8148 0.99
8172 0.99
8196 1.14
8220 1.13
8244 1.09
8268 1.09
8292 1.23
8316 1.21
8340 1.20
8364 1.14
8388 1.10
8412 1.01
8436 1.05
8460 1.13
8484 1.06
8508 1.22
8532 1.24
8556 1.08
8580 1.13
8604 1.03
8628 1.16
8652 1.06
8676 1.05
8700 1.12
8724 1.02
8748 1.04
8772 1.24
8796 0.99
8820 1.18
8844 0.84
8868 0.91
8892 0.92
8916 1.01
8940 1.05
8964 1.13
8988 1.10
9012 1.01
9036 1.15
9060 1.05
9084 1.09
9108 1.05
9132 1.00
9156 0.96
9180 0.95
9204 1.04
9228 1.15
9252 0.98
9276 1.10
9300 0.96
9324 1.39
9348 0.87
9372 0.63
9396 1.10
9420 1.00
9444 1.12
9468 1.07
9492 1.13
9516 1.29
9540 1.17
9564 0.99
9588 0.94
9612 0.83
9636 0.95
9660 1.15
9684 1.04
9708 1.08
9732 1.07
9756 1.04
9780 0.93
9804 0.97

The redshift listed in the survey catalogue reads 0.50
